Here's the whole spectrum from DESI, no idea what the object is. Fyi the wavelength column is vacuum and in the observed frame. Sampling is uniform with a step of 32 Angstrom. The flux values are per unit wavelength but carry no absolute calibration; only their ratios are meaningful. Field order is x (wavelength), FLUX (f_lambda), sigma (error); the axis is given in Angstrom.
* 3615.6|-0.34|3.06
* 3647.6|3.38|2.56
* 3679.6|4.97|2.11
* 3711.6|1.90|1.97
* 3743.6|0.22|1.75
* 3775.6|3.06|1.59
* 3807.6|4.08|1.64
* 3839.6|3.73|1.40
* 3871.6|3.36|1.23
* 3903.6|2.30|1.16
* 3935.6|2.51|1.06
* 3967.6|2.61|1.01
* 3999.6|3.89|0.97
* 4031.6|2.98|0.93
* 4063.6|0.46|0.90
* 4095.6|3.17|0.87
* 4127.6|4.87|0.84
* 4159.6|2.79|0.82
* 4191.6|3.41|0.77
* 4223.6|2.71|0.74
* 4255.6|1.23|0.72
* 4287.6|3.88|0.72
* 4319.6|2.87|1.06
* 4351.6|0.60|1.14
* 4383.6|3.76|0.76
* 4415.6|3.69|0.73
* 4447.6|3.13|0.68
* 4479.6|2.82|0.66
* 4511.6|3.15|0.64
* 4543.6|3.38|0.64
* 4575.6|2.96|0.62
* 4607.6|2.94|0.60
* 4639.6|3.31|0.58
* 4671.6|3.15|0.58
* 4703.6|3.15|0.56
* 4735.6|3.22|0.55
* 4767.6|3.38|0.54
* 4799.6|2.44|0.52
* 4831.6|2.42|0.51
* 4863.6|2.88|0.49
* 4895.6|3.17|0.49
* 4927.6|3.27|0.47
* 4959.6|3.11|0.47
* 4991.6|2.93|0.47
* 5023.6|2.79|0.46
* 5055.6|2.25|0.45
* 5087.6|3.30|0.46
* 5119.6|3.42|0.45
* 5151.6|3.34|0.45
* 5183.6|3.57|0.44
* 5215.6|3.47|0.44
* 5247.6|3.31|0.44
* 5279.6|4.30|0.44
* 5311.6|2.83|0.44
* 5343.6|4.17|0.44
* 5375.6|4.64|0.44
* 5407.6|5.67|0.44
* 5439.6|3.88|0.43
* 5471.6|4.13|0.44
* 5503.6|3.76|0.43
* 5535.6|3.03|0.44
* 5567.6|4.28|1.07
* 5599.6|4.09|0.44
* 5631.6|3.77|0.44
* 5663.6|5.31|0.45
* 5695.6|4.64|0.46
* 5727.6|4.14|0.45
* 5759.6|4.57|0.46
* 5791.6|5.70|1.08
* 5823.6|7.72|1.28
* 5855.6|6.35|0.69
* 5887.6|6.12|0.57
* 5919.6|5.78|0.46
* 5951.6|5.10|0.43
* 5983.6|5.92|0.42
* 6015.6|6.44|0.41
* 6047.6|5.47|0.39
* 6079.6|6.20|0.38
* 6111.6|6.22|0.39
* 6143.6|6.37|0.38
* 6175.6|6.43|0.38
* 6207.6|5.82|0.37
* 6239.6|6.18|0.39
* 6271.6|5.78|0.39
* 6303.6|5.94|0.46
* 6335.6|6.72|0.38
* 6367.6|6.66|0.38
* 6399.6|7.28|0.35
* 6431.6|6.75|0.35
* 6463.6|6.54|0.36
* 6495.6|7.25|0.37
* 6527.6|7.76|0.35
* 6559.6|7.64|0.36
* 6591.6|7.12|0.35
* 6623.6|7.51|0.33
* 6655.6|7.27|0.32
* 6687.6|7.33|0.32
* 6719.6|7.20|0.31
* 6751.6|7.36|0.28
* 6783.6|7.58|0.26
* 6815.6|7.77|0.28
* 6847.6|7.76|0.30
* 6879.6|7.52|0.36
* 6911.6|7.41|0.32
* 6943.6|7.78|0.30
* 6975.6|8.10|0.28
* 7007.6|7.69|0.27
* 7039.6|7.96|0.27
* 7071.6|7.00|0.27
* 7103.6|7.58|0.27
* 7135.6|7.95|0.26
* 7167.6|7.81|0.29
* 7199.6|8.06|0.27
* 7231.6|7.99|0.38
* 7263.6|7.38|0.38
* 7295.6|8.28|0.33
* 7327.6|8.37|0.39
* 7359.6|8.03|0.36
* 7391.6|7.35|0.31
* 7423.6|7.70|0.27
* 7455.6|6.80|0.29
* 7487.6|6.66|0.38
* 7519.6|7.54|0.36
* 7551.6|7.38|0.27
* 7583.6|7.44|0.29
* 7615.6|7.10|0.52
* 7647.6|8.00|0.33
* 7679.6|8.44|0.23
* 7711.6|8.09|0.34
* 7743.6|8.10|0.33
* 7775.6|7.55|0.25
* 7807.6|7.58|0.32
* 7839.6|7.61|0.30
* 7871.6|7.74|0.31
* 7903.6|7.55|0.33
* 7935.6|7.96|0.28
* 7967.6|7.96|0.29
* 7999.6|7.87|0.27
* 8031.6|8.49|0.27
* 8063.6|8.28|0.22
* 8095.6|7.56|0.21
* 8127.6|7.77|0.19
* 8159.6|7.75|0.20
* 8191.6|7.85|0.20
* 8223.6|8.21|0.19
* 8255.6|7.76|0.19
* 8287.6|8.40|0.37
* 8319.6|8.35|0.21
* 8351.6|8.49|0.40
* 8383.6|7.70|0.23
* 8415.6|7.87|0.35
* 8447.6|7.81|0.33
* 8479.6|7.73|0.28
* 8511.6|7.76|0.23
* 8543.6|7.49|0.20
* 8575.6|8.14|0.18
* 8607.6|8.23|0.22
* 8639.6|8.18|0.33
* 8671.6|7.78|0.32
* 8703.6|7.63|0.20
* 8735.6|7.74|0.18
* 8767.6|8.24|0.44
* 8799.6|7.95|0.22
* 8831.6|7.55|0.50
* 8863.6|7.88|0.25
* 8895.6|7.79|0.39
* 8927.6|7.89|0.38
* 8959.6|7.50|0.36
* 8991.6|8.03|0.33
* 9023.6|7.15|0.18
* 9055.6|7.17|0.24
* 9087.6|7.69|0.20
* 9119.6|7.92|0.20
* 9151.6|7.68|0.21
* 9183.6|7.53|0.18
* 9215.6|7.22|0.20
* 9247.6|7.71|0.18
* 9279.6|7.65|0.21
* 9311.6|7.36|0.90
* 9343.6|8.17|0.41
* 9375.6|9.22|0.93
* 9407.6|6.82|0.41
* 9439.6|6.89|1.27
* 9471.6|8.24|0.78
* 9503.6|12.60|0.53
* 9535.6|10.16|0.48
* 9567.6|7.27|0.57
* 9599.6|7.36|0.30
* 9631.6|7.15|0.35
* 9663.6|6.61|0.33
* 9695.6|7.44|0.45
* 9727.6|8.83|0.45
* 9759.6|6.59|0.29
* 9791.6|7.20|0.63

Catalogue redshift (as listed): 0.447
